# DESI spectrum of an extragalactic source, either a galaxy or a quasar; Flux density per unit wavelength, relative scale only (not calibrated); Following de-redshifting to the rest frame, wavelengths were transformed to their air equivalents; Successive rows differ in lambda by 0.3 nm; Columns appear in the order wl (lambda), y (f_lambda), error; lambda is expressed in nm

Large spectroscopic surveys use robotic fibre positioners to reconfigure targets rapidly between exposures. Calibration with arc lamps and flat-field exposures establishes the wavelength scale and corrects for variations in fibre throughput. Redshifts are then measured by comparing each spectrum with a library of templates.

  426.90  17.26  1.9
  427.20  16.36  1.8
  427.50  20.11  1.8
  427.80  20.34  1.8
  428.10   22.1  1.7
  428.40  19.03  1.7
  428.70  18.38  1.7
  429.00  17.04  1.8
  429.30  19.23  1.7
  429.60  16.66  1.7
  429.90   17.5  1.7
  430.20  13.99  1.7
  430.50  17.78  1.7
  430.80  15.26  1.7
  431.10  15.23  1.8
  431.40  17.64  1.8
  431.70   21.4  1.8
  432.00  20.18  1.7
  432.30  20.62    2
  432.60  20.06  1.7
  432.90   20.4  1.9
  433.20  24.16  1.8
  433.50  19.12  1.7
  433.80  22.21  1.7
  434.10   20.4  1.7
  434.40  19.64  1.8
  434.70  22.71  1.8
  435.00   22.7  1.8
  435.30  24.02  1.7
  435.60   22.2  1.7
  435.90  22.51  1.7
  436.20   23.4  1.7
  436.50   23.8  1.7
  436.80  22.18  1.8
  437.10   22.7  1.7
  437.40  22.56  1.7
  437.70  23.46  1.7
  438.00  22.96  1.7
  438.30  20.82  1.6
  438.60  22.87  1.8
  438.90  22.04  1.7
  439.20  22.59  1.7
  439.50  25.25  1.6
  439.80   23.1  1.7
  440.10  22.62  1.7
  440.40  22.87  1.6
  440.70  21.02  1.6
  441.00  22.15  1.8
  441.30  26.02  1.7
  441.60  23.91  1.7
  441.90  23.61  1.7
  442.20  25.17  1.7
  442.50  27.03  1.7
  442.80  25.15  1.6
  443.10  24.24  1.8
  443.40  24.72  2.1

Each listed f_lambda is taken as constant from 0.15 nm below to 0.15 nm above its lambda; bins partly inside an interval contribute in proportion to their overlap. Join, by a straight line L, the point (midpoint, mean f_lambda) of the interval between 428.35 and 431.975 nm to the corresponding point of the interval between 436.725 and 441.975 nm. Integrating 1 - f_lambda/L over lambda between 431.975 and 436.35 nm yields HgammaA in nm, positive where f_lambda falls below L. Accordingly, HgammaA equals -0.399 nm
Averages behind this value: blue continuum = 17.5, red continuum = 22.9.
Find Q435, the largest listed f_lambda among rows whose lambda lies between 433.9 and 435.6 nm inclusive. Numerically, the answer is 24.02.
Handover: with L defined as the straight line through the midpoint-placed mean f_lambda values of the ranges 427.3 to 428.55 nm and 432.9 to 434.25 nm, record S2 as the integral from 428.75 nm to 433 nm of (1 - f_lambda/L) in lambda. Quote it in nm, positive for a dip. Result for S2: 0.567 nm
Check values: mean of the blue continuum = 20.2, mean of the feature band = 18.1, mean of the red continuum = 21.4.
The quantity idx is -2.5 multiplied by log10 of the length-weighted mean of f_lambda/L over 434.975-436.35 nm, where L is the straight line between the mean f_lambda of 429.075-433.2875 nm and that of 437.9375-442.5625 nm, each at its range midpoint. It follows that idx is -0.11 mag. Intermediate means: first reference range 18.5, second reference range 23.3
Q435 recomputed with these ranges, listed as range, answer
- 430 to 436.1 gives 24.16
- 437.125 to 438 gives 23.46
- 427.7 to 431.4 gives 22.1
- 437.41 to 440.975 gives 25.25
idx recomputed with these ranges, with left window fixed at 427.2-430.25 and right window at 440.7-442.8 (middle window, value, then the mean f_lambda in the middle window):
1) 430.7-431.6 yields 0.19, 16.4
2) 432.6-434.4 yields -0.02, 21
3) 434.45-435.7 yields -0.06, 22.7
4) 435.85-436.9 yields -0.05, 23.1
